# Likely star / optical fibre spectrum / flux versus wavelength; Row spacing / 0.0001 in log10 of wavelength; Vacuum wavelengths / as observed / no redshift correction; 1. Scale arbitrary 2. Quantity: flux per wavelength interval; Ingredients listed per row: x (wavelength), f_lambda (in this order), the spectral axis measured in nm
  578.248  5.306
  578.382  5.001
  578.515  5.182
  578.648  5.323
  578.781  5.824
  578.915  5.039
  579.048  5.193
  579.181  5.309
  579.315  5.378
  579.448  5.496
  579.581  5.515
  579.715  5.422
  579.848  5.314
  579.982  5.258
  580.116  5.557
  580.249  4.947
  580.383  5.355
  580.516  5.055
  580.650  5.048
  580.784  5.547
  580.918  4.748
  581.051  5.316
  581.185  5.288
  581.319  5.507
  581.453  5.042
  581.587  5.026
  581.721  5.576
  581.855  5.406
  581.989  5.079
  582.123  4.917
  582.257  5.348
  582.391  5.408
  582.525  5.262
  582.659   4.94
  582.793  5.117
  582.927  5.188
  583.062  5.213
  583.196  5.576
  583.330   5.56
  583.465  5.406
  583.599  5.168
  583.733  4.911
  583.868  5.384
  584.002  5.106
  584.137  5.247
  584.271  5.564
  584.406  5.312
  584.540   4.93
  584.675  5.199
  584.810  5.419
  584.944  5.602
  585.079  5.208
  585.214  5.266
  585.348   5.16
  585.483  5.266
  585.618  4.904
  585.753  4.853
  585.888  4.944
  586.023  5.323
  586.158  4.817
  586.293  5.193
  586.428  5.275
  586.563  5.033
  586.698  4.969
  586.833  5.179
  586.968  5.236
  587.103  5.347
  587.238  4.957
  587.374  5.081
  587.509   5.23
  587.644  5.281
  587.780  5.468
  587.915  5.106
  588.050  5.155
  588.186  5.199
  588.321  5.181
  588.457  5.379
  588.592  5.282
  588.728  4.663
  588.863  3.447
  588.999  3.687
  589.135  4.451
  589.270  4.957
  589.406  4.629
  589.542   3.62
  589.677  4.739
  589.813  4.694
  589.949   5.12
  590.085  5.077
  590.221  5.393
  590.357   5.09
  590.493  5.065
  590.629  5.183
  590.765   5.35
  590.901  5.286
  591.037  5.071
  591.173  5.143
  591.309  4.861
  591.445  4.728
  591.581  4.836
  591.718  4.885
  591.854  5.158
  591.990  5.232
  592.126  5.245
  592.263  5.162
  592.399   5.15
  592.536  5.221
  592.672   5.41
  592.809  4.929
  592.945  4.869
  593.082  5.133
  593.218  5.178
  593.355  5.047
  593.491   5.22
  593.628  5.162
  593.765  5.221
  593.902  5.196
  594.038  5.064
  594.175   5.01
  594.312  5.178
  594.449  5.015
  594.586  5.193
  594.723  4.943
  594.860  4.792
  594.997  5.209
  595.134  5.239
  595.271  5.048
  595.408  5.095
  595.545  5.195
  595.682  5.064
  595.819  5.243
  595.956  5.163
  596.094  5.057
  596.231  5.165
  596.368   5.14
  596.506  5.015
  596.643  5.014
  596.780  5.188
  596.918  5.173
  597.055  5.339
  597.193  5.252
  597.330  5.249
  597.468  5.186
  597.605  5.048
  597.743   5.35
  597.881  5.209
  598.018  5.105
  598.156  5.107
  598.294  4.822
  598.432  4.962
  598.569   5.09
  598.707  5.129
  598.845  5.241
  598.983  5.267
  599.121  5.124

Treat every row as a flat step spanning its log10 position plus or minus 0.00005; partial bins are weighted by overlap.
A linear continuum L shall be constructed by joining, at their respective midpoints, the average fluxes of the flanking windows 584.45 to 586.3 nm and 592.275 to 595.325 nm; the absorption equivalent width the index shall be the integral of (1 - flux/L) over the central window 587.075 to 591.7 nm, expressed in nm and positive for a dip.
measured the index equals 0.18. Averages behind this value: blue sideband 5.15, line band 4.93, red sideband 5.11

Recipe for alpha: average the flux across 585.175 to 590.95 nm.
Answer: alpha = 4.99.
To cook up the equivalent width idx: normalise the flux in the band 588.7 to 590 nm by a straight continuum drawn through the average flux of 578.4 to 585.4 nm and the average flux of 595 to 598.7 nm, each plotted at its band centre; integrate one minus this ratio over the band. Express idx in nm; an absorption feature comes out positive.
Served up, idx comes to 0.21 nm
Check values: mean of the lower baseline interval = 5.27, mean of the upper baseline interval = 5.14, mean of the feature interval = 4.38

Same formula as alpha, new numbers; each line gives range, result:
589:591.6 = 4.88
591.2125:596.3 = 5.1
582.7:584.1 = 5.26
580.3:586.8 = 5.21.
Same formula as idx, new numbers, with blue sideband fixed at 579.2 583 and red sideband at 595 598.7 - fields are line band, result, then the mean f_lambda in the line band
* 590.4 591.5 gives 0.02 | 5.09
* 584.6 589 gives 0.10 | 5.09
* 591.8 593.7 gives 0.01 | 5.15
